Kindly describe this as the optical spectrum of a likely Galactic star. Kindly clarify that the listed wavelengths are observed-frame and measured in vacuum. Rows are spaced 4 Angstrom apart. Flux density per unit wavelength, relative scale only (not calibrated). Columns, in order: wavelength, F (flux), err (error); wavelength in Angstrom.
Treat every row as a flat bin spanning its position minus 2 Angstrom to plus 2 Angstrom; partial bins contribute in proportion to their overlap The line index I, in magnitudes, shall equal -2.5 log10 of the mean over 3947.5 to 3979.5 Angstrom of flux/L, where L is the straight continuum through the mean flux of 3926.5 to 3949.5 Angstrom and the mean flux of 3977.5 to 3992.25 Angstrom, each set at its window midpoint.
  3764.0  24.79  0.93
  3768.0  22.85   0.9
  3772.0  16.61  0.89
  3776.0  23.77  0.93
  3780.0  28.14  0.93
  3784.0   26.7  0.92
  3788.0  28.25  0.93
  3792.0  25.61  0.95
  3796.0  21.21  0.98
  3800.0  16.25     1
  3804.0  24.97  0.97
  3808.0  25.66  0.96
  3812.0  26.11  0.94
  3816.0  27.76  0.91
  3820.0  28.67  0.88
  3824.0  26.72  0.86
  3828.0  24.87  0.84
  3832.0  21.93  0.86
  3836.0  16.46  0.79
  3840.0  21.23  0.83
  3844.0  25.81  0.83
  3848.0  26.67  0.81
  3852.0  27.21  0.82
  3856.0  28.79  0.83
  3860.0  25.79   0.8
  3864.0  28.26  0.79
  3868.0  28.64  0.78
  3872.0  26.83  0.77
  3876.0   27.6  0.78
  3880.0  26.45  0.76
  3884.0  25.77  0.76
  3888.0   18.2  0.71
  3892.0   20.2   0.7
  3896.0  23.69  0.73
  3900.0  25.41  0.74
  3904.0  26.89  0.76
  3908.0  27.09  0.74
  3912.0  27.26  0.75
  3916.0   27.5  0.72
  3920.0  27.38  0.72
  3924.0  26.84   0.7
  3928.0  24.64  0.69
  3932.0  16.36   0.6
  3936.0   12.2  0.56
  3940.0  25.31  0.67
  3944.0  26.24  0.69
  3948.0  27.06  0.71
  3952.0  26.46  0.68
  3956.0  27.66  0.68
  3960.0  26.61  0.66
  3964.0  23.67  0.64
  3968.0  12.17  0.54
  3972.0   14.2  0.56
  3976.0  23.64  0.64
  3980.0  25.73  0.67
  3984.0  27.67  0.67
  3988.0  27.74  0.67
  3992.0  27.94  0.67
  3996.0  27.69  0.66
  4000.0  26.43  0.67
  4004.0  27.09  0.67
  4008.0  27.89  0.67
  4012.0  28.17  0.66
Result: 0.086 mag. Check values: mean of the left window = 21.8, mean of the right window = 27.1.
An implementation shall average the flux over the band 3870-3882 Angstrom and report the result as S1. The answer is 27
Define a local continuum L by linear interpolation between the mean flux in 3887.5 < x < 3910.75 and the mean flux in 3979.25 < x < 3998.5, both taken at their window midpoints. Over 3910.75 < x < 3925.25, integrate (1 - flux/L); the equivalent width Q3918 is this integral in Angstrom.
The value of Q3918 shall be -1.5 Angstrom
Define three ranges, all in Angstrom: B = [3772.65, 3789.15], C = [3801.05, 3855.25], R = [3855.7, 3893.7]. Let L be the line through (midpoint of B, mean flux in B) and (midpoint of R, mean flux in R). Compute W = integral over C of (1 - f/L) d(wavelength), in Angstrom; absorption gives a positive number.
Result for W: 1.7 Angstrom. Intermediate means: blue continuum 25.8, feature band 24.9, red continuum 25.6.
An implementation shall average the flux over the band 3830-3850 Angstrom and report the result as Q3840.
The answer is 22.4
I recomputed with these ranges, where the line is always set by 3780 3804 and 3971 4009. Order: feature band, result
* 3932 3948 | 0.19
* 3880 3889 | 0.07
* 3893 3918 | -0.04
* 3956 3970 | 0.17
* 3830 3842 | 0.23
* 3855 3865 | -0.11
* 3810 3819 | -0.12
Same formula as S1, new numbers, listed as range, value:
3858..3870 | 27.6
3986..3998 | 27.8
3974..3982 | 24.7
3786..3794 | 26.9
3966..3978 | 16.7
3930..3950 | 21.4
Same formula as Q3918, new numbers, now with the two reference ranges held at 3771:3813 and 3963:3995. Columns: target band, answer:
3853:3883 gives -4.8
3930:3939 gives 3.0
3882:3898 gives 1.0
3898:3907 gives -1.1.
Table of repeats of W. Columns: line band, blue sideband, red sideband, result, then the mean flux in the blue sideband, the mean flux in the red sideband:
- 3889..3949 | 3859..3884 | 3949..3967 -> 4.8 Angstrom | 27.2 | 25.4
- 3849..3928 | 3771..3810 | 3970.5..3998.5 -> -4.9 Angstrom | 23.9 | 25.2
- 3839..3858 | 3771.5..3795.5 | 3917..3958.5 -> -1.1 Angstrom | 25.1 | 24.1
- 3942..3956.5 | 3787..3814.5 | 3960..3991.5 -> -2.5 Angstrom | 23.9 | 22.7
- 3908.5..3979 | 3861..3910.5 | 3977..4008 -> 7.9 Angstrom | 25.4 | 27.1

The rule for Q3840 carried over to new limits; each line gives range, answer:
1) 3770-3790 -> 24.7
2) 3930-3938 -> 14.3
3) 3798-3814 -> 23.2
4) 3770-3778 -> 20.2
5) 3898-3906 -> 26.1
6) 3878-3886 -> 26.1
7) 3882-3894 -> 21.4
